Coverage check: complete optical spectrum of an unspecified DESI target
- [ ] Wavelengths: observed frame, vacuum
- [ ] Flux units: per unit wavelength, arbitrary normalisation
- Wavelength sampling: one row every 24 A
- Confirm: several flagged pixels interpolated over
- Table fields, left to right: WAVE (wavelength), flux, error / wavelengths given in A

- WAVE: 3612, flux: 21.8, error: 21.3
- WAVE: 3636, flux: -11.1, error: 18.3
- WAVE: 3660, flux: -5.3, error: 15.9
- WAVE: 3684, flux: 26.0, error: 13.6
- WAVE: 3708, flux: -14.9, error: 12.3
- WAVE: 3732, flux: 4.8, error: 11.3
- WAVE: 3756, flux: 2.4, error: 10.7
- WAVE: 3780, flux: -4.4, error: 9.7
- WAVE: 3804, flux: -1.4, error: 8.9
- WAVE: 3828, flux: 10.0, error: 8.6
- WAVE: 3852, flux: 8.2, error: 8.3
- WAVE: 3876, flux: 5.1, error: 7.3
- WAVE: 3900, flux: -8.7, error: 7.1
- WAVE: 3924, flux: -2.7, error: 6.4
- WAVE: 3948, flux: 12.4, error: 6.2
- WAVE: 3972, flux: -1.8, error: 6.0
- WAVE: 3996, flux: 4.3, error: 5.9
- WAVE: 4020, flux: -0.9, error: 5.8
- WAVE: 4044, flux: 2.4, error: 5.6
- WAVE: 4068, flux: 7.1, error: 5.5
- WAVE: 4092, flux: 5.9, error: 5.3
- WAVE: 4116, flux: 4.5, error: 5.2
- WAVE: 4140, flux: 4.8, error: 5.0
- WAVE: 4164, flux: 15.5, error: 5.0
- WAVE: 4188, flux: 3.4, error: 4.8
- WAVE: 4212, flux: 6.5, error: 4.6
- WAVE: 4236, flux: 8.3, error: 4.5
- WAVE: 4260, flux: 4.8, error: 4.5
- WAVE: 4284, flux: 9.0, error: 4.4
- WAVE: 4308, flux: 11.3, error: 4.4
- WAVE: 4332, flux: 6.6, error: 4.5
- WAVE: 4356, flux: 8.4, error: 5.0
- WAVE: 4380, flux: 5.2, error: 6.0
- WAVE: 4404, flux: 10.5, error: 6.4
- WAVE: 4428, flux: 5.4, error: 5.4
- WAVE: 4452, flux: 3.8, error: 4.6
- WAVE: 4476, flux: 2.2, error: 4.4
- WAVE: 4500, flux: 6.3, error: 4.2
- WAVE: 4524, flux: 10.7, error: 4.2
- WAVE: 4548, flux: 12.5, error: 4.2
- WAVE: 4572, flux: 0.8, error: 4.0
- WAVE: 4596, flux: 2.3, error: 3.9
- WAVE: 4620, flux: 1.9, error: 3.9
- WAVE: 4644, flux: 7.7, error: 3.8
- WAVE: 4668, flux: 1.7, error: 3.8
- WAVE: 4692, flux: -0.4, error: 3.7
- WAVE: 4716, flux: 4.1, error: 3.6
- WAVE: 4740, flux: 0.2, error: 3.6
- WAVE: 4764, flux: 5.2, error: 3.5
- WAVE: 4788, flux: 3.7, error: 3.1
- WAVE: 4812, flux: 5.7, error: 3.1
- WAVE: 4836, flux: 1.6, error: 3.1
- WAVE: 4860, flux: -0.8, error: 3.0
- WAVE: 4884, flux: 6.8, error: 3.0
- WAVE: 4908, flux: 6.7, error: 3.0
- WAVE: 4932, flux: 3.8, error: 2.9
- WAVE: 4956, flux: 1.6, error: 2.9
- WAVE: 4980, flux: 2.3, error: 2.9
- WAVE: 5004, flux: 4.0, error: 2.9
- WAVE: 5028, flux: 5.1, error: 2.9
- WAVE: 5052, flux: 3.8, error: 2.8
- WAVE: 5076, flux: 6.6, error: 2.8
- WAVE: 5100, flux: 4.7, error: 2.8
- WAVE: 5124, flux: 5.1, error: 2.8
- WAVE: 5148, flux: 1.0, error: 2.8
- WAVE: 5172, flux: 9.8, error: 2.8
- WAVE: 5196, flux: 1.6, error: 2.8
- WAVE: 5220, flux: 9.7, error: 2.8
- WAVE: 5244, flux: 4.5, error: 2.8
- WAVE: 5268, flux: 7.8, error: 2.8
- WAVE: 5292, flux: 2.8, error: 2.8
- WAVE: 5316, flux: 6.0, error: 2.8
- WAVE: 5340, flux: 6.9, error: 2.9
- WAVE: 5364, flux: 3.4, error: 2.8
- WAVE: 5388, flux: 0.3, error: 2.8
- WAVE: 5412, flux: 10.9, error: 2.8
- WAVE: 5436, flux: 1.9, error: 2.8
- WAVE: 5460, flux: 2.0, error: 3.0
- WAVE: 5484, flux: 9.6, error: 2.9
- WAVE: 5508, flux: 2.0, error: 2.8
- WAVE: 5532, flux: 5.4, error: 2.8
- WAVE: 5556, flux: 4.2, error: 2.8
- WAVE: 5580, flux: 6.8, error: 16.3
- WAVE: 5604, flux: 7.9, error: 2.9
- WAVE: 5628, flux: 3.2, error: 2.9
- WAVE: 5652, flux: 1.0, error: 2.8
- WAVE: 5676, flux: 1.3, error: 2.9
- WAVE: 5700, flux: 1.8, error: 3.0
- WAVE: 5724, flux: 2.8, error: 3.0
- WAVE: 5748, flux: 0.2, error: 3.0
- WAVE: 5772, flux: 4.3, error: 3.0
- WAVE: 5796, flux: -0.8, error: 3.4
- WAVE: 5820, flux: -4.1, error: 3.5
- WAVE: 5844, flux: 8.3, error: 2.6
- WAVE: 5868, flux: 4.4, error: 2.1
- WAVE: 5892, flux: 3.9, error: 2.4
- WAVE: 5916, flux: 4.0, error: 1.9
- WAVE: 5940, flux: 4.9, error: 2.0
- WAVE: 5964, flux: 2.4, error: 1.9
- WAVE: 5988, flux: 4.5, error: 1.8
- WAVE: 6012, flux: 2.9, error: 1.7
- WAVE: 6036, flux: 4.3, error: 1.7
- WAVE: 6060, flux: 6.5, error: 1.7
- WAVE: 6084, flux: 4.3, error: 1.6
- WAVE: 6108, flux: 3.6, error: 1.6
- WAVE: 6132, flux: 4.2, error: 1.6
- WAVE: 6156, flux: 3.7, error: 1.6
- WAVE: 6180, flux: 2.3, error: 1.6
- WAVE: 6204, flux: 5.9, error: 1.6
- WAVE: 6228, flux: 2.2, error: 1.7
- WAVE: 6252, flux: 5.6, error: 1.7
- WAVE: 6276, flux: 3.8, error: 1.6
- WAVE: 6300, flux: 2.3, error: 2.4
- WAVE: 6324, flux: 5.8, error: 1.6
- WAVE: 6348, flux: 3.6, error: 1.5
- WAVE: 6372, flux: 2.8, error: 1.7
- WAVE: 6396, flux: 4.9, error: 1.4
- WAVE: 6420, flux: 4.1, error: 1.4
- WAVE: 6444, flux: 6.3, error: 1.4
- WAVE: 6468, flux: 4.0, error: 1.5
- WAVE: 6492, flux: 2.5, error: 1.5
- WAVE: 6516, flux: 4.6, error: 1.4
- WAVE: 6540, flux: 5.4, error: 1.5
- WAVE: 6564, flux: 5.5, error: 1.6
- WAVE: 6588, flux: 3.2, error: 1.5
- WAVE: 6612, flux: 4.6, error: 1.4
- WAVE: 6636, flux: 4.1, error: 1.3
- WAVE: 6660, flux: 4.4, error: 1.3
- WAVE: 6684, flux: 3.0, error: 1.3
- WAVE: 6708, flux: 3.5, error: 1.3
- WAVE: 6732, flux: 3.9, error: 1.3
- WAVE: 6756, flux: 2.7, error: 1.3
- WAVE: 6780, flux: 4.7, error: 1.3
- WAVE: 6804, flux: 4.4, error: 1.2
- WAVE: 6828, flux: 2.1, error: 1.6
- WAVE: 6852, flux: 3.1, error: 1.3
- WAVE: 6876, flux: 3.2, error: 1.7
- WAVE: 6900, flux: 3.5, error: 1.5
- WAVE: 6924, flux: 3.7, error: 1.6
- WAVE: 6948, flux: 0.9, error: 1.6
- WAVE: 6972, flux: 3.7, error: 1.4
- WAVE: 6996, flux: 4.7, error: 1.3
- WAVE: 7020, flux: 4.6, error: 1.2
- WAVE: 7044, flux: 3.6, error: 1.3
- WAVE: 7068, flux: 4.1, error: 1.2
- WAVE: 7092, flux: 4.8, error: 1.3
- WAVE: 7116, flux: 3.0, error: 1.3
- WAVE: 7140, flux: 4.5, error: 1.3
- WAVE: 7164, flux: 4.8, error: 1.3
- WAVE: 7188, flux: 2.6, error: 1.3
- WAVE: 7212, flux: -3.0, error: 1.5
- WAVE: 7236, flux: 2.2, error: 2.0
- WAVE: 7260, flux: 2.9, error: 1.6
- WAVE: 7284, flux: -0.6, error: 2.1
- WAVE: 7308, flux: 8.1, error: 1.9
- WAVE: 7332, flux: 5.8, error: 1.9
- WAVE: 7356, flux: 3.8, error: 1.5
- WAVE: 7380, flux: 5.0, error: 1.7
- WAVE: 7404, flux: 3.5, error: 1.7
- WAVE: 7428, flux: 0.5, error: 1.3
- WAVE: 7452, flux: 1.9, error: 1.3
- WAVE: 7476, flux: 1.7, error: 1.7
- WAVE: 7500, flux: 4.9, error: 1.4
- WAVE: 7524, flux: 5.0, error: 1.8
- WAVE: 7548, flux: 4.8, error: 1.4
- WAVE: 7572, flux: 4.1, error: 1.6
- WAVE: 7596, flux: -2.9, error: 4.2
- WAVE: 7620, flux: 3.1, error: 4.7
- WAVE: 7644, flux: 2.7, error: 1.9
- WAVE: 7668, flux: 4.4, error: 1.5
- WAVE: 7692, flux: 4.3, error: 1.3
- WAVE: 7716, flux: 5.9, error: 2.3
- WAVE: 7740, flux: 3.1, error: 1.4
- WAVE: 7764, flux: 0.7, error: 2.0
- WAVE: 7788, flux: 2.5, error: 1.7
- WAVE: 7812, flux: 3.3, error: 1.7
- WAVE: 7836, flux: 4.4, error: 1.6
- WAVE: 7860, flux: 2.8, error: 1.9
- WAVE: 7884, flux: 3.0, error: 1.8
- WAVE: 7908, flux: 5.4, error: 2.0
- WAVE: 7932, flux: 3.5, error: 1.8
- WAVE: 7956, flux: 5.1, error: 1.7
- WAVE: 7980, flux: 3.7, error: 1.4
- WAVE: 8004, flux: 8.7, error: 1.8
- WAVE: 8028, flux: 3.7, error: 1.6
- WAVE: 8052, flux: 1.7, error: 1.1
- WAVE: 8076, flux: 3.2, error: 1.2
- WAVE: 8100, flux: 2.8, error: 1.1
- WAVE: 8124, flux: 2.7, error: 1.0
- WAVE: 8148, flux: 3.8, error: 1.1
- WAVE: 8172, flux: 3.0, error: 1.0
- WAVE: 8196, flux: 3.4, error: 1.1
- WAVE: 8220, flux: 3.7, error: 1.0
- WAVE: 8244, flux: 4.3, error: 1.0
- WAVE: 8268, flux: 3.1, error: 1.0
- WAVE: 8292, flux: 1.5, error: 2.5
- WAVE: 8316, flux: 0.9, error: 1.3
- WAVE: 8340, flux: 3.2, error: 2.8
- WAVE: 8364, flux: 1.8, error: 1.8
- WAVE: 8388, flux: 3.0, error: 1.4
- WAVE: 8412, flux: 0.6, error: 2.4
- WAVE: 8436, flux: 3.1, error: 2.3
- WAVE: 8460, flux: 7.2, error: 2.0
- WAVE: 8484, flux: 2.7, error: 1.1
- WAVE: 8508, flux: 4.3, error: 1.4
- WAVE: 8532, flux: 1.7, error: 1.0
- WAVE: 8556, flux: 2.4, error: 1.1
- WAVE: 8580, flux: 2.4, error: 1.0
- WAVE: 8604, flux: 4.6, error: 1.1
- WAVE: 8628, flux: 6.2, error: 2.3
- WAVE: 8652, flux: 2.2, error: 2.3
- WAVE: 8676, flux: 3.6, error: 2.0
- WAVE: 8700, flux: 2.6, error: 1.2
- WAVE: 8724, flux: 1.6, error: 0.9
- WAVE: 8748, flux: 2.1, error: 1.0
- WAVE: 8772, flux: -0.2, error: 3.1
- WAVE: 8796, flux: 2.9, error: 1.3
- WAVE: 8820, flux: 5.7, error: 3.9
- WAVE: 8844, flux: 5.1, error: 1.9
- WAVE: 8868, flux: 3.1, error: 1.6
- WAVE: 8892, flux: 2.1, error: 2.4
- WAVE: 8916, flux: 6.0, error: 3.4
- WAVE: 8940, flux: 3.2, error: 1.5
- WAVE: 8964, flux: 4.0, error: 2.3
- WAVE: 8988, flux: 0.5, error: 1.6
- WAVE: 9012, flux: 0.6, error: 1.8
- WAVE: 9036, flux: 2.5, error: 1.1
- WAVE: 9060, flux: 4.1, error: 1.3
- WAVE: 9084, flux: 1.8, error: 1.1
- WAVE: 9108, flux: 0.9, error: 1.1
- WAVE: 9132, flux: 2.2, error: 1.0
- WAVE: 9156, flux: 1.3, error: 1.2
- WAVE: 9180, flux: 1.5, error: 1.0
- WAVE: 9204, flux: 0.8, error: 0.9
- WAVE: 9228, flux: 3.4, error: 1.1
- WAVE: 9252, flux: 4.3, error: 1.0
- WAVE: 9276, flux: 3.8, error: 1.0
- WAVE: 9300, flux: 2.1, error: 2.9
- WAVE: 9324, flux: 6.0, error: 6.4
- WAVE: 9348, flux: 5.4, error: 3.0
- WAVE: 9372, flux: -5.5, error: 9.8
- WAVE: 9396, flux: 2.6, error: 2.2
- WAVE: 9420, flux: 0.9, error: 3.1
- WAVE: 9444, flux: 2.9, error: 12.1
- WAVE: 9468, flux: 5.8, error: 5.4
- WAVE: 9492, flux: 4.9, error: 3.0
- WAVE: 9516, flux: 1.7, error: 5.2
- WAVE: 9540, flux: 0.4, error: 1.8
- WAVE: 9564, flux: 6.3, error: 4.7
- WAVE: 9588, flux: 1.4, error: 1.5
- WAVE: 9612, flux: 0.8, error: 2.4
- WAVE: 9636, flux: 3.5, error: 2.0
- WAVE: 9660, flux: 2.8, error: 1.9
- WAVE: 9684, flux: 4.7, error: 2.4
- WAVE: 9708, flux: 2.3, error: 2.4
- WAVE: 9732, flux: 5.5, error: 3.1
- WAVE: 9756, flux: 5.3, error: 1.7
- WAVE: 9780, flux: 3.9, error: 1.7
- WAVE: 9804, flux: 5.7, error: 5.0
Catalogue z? 0.114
